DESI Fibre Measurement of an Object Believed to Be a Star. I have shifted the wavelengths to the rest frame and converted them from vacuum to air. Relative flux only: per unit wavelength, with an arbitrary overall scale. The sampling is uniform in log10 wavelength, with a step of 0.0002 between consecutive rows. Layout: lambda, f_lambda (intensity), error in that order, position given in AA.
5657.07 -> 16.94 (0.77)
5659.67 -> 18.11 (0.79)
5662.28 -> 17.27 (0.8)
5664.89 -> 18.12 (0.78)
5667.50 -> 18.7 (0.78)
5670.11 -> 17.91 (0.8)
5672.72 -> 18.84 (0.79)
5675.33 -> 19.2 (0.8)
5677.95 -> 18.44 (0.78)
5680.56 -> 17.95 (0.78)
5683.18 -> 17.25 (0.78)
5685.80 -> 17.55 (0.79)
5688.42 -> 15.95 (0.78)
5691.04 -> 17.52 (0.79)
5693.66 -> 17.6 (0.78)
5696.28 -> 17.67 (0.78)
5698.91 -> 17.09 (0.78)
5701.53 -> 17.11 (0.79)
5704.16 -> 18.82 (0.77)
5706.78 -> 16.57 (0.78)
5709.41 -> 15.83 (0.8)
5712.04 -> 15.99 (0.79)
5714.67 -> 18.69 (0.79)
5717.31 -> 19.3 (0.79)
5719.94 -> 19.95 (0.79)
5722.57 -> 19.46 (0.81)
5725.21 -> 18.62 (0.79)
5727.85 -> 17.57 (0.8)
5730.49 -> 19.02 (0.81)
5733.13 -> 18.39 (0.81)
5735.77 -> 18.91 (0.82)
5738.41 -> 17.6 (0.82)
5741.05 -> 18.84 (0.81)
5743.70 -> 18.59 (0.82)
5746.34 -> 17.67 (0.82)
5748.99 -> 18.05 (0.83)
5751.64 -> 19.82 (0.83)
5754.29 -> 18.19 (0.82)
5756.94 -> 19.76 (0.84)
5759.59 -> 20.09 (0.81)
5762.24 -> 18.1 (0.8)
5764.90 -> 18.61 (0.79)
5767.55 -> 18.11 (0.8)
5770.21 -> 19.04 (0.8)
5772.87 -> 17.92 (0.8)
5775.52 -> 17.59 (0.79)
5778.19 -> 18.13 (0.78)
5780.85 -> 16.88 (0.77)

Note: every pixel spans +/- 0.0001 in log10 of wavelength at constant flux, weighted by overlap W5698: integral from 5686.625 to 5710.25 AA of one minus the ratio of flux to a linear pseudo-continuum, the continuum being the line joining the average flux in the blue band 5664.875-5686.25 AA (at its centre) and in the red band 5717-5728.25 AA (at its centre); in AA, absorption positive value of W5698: 1.9 AA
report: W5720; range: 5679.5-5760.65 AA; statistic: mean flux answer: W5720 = 18.1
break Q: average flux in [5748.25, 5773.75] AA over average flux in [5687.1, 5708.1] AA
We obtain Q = 1.1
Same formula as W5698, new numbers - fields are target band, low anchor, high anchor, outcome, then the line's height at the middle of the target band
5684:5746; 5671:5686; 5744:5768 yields 1.8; 18.5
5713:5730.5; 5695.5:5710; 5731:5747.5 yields -1.0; 17.8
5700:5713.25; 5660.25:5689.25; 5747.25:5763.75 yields 1.1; 18.4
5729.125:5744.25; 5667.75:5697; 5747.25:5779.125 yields -0.2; 18.4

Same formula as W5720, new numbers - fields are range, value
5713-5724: 19.2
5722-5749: 18.4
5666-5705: 17.8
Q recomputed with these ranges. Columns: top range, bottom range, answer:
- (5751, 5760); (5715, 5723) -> 1.00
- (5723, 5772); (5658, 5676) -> 1.02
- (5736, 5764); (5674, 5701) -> 1.06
